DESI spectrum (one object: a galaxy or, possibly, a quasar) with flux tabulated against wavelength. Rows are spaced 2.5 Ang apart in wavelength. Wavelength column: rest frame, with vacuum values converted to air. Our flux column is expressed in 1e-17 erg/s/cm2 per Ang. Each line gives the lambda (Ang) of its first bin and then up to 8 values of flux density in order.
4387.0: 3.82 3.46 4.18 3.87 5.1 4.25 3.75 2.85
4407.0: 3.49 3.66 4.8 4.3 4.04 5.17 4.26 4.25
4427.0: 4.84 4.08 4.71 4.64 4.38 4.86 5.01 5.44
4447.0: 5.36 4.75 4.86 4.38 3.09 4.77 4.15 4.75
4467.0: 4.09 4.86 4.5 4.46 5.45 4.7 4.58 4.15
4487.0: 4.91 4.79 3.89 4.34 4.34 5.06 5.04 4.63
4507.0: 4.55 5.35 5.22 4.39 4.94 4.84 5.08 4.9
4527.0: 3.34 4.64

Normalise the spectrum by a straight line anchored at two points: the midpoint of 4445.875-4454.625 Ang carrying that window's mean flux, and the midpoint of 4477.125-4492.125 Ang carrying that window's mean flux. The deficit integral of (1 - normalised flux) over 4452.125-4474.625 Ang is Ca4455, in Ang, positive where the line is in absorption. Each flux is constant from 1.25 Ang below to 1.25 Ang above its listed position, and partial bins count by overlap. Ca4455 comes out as 2.0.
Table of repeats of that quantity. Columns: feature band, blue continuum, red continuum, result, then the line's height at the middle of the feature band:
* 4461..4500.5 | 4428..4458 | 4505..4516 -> 1.7 Ang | 4.77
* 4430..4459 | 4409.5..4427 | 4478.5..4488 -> -1.1 Ang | 4.49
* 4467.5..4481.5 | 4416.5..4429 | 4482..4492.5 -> -0.8 Ang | 4.5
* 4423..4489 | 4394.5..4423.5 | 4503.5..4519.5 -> -2.3 Ang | 4.47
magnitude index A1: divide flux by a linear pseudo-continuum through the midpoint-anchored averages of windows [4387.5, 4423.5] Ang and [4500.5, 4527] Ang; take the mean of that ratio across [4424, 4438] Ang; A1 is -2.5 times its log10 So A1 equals -0.06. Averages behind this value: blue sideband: 4.08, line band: 4.5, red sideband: 4.82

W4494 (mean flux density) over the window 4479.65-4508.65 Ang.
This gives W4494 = 4.59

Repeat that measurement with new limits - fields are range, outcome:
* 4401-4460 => 4.4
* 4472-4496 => 4.58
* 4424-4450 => 4.77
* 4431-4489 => 4.65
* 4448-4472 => 4.43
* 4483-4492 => 4.51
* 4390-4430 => 4.17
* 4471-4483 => 4.75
